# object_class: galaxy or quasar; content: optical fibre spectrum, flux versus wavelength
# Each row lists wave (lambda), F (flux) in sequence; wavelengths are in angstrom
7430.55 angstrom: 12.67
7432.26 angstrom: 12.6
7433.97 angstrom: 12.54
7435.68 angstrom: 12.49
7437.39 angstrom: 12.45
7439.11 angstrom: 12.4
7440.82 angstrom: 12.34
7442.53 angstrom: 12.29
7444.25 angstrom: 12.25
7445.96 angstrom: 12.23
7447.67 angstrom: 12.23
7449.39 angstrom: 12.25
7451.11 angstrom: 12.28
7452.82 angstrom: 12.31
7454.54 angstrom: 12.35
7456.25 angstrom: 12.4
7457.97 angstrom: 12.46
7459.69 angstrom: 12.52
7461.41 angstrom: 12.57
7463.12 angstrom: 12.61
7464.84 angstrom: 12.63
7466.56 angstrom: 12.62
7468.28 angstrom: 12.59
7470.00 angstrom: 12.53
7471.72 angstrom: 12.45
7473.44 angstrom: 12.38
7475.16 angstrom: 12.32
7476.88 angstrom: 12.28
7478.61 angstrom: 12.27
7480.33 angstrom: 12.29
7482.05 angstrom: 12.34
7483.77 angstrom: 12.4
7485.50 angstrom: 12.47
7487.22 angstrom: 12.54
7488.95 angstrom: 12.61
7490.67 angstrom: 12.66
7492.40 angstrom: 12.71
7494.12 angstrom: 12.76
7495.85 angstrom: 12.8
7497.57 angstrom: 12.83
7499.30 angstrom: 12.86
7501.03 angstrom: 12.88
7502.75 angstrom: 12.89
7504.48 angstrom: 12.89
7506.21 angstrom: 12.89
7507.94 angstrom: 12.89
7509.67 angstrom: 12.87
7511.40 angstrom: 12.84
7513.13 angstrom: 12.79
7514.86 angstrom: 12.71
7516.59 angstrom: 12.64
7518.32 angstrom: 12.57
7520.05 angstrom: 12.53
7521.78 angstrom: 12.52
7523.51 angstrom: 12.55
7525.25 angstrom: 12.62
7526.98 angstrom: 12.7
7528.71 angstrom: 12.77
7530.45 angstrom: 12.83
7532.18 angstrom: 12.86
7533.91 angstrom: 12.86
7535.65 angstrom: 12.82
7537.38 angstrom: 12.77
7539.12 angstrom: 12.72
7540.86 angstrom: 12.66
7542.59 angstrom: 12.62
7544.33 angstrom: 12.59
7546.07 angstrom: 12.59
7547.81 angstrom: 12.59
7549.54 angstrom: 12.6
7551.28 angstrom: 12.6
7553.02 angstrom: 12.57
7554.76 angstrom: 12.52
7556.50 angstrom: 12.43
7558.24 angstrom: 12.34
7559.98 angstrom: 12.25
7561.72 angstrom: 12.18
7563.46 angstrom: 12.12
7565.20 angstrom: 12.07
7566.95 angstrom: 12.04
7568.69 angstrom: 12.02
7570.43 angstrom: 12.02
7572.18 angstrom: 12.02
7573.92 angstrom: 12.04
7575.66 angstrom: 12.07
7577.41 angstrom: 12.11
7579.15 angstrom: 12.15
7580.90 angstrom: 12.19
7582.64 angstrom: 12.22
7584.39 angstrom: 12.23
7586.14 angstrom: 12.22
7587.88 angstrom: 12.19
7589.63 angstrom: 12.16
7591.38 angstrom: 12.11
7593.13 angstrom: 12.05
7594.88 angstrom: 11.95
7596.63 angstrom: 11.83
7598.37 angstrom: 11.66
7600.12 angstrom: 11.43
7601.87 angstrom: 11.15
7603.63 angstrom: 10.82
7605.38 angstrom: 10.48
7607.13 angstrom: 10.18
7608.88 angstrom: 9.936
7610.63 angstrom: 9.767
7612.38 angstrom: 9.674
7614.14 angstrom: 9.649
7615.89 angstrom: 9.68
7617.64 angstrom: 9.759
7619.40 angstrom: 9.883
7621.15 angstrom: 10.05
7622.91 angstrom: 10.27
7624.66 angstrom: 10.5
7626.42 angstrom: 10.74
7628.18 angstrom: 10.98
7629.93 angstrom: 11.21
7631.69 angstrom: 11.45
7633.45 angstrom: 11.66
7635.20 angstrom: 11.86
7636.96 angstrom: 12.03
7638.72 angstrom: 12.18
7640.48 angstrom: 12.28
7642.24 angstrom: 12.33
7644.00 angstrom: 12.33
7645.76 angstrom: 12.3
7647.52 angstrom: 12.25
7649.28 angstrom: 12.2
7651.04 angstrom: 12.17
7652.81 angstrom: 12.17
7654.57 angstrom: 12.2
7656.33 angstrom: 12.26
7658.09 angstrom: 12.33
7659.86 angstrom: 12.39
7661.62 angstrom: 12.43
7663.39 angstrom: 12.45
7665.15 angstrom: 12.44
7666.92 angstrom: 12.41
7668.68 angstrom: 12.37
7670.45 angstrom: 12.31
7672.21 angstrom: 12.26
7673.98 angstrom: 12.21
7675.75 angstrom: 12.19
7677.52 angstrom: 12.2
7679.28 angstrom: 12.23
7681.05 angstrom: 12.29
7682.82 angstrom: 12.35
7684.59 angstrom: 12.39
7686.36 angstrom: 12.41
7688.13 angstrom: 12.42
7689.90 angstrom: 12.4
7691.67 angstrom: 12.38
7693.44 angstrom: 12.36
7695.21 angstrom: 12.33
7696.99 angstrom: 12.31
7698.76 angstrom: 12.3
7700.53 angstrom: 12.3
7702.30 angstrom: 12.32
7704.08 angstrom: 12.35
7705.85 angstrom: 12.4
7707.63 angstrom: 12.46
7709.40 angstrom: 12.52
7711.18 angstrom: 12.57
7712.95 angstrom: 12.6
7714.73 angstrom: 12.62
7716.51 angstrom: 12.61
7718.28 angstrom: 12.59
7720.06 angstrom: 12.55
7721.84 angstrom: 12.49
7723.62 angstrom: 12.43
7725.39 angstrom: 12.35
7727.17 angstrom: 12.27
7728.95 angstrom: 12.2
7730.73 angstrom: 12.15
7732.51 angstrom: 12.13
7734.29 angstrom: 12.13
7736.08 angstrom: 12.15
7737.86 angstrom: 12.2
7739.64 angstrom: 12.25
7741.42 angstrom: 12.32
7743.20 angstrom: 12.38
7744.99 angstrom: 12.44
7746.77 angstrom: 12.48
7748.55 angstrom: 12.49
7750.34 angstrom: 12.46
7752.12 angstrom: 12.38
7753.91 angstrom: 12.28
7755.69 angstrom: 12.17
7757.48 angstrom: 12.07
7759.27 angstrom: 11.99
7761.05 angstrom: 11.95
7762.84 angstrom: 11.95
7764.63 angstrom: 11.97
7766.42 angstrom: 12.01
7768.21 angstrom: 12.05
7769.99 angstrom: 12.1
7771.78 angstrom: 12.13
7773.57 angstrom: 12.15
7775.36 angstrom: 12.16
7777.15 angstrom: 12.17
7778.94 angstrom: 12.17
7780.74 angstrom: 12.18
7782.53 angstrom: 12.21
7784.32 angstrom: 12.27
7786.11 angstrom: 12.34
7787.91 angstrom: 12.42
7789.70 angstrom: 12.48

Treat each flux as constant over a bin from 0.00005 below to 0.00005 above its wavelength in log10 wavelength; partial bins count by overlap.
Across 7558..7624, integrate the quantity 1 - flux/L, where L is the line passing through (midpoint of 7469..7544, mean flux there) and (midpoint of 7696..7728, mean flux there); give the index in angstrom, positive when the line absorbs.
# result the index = 6.3 angstrom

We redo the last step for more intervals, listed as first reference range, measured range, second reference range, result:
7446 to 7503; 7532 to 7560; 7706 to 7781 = -0.4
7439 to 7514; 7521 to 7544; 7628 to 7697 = -0.5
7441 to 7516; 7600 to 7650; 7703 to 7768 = 5.7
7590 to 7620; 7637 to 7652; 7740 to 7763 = -1.5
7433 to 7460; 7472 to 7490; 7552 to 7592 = -0.1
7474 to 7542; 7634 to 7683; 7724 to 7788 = 0.5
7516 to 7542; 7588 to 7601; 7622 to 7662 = 0.3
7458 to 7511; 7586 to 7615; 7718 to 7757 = 3.2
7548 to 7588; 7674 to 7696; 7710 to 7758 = 0.0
